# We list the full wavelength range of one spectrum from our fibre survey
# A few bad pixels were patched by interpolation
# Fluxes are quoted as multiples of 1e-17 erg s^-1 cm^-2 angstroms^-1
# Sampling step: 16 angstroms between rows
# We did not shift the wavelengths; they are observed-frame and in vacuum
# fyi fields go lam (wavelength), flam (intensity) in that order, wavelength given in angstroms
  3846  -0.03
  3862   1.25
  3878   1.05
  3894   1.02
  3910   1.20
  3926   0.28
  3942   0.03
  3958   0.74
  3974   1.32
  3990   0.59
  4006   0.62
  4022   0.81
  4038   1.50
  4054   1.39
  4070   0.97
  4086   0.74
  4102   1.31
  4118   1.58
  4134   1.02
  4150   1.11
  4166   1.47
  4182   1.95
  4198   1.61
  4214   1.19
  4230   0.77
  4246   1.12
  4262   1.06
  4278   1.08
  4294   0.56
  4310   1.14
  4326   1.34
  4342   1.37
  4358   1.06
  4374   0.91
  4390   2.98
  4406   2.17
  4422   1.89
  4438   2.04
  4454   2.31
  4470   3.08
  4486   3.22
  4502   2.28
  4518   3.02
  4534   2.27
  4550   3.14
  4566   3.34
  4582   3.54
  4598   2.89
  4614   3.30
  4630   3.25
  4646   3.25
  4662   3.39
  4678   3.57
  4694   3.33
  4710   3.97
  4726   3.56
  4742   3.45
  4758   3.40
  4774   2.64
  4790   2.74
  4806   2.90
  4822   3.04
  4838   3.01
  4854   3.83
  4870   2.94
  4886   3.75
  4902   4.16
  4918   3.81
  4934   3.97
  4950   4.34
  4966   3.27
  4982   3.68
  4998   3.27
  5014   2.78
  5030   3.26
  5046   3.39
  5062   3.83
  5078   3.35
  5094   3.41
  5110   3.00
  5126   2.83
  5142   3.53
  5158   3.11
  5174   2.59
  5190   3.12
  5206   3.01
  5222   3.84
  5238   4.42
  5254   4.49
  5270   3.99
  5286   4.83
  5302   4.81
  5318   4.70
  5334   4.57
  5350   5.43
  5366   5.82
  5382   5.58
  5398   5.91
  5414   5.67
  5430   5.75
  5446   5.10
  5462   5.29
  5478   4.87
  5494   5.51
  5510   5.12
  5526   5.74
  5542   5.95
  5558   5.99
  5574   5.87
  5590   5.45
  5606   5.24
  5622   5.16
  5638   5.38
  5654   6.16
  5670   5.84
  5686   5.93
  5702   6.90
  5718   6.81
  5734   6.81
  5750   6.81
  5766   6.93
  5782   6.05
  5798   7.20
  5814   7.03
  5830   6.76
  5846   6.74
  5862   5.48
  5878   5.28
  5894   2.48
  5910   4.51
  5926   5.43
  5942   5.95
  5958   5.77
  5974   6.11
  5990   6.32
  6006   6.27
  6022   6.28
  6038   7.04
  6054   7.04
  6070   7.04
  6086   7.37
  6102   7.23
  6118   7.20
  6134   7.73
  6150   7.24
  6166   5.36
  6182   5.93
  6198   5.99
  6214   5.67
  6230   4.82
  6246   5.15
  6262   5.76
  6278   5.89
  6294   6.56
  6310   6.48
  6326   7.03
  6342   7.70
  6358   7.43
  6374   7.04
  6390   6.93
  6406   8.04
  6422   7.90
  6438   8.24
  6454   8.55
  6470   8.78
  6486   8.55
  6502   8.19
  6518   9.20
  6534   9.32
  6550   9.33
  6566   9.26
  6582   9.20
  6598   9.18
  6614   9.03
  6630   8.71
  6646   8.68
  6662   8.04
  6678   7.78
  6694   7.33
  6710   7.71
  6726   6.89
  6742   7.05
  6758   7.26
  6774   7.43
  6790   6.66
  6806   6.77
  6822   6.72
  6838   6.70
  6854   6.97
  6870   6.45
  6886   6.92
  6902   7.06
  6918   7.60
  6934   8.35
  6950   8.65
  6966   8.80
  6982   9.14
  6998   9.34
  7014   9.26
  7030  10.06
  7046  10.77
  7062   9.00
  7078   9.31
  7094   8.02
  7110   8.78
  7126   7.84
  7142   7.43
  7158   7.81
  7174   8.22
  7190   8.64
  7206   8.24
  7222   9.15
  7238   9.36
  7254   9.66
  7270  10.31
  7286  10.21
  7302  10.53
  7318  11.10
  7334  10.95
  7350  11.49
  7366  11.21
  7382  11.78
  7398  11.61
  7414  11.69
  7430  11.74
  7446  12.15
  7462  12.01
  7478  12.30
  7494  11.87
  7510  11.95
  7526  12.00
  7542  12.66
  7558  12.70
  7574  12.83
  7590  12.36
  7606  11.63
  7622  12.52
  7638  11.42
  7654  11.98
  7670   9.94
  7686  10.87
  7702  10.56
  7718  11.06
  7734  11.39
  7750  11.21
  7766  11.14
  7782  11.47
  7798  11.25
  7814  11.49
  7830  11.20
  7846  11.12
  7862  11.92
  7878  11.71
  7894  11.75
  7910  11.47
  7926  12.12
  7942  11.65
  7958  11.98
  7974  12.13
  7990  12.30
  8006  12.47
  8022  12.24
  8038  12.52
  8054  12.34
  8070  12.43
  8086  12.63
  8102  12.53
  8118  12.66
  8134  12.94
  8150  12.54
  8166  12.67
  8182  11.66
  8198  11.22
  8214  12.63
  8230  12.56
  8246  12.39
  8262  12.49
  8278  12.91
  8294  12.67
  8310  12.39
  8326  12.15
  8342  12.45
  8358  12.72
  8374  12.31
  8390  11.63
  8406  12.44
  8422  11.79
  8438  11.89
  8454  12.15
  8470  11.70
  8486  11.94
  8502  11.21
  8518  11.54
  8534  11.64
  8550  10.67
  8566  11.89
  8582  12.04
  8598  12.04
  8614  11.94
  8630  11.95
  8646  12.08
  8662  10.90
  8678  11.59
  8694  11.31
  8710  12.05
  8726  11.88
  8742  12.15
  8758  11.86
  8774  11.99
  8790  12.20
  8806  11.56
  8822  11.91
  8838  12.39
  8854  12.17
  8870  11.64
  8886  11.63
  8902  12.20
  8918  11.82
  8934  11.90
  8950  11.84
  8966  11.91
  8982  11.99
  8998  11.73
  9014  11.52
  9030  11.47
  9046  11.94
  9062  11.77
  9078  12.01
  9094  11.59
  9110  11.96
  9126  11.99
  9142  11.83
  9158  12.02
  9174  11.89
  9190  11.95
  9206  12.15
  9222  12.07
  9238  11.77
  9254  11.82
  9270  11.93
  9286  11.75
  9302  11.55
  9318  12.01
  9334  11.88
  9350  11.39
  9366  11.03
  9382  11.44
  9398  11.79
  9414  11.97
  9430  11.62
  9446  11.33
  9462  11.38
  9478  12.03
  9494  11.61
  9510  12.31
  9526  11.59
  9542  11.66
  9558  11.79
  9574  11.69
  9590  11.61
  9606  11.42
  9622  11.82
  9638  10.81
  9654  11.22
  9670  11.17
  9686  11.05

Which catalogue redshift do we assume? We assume 0.000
